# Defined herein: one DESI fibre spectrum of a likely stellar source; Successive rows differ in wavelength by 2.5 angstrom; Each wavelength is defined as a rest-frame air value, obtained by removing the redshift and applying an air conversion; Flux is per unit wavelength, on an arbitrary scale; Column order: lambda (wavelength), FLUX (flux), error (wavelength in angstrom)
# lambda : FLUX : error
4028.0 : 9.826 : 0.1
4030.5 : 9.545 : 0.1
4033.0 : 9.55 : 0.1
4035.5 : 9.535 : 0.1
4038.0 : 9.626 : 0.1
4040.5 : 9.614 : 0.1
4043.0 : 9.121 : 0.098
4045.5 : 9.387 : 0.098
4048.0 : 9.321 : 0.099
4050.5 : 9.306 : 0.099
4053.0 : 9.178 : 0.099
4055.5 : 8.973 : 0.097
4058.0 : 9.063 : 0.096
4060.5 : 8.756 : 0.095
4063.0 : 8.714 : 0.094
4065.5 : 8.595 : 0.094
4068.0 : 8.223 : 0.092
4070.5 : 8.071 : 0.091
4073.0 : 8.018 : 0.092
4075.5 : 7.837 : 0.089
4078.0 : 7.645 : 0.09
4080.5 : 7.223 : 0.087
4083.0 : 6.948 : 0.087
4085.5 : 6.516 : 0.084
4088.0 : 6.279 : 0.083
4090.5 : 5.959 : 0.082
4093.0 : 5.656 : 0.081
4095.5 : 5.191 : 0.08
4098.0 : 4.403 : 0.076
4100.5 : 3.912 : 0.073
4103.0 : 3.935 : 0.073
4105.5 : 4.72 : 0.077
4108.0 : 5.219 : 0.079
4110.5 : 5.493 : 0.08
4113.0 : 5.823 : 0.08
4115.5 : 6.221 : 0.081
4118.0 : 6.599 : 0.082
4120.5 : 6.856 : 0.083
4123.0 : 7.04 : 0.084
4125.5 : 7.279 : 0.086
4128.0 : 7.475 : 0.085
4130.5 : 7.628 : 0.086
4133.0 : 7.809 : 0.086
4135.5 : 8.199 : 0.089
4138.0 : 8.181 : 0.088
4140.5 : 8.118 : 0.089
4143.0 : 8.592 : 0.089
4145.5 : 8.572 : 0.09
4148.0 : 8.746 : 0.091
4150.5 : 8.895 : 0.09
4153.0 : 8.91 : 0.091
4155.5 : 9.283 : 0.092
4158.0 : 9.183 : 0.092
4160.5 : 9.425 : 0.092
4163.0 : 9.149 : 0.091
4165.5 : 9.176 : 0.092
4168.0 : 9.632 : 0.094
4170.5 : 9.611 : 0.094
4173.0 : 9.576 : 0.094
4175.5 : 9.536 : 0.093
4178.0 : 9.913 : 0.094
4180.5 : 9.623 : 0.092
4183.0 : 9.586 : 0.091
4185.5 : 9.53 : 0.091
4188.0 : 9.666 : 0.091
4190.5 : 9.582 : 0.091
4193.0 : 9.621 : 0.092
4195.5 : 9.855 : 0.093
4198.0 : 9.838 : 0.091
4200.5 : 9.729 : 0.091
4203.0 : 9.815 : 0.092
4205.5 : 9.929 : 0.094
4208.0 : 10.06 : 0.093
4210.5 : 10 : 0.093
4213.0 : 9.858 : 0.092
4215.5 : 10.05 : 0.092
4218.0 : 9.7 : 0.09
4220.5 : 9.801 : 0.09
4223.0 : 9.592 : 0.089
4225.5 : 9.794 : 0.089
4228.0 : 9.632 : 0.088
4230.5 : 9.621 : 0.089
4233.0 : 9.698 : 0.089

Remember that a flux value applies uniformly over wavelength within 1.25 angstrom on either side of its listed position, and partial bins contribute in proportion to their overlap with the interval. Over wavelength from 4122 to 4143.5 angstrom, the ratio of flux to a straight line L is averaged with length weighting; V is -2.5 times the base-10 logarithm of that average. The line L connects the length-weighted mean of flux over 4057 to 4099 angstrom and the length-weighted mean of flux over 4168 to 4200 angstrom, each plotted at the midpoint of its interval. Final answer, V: 0.09 mag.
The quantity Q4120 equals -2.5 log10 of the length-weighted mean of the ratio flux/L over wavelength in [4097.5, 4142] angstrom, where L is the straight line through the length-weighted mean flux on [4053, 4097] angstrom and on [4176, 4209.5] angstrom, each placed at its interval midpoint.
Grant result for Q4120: 0.29 mag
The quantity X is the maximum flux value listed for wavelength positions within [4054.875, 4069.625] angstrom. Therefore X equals 9.063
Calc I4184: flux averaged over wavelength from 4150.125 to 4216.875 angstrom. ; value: 9.6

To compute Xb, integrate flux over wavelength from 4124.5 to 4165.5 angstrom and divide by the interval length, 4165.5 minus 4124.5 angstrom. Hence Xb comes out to 8.49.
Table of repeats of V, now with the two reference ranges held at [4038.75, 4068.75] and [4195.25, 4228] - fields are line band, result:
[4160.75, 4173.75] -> 0.022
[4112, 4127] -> 0.371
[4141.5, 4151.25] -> 0.100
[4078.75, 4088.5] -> 0.324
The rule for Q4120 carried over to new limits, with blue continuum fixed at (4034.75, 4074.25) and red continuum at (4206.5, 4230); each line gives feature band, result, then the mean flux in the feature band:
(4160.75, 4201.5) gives 0.00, 9.6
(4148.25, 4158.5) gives 0.05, 9.03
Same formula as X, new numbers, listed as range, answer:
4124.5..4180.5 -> 9.913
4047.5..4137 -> 9.321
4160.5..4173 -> 9.632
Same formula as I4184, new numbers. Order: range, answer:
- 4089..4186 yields 7.64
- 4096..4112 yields 4.66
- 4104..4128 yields 6.19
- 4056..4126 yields 6.67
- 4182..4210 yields 9.75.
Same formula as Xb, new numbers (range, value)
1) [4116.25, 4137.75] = 7.37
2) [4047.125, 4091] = 8.06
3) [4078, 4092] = 6.66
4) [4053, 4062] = 8.96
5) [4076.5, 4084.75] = 7.24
